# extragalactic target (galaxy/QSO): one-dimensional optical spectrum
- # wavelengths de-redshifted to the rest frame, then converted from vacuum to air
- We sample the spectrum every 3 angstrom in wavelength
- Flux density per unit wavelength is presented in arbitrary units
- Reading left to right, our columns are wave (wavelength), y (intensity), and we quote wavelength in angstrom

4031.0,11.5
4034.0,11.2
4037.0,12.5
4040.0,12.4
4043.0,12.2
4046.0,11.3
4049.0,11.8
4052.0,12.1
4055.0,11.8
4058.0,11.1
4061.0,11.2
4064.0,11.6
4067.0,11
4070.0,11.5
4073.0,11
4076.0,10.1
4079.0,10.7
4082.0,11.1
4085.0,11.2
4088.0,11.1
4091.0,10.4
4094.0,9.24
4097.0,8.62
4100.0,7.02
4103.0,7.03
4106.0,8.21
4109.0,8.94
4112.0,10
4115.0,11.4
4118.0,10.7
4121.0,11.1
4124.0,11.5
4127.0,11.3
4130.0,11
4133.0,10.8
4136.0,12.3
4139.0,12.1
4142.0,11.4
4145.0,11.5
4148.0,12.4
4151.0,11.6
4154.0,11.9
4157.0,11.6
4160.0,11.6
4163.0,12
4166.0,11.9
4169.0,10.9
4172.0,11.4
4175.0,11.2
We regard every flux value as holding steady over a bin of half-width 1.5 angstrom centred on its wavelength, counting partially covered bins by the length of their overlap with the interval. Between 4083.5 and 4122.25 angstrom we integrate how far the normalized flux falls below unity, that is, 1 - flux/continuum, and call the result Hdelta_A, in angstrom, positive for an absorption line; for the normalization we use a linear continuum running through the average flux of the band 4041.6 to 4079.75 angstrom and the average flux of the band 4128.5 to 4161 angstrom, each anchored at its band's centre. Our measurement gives 6.4 angstrom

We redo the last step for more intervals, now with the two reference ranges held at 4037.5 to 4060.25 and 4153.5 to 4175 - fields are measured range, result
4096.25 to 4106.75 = 3.7 angstrom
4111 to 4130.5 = 1.1 angstrom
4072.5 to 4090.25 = 1.4 angstrom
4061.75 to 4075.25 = 0.7 angstrom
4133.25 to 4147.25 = -0.2 angstrom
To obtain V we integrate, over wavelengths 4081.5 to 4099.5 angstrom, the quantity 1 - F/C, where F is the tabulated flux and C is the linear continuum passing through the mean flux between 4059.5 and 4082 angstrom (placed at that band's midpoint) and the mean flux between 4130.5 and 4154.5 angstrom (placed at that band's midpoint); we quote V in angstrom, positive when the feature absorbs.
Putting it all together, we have 1.9 angstrom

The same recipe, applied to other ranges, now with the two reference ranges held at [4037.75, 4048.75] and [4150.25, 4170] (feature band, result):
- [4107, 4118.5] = 1.6 angstrom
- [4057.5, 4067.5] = 0.6 angstrom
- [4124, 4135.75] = 0.5 angstrom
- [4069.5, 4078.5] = 0.8 angstrom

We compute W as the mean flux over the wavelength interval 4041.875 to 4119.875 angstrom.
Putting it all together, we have 10.5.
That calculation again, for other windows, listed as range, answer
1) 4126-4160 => 11.6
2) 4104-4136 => 10.5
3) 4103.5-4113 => 8.79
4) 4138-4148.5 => 11.8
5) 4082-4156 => 10.6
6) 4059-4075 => 11.2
